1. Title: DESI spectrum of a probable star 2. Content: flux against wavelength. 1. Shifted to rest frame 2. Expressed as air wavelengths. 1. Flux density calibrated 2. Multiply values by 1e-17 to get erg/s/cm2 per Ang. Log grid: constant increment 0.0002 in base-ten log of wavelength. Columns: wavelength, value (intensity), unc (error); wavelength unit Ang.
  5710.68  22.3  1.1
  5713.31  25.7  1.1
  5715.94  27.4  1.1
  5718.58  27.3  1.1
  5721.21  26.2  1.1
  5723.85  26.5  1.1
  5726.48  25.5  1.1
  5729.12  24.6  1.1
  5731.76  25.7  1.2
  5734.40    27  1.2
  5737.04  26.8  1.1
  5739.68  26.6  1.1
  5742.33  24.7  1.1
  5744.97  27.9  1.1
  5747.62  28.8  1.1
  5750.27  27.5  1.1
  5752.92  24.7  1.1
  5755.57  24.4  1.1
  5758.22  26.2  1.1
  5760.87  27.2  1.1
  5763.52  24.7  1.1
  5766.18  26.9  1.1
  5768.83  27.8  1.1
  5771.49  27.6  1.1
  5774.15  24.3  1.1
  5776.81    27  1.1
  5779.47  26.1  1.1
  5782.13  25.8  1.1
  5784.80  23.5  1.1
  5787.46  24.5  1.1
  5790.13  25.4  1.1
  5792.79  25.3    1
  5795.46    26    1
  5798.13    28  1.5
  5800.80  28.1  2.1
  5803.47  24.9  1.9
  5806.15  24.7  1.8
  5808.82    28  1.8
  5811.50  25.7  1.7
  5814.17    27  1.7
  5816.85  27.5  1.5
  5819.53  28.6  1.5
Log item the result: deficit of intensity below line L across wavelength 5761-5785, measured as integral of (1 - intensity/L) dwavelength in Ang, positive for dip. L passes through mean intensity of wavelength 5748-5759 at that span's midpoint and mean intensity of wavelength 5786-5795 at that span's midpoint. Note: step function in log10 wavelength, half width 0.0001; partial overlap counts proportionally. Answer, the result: -0.6 Ang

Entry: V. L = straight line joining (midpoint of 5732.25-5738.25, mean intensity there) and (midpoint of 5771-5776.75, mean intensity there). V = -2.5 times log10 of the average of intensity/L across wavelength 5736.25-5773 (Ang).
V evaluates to -0.01 mag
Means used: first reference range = 26.7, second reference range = 25.9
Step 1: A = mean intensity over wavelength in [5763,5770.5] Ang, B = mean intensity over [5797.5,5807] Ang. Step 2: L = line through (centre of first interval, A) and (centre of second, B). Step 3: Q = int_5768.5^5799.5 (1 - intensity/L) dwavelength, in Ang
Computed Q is 0.8 Ang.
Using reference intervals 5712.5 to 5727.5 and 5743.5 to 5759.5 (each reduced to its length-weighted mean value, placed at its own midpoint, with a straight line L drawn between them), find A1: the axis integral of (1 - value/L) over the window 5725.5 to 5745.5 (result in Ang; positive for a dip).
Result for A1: 0.4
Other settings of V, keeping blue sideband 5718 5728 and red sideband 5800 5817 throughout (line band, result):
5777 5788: 0.049 mag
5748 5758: 0.018 mag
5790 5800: 0.001 mag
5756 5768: 0.007 mag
